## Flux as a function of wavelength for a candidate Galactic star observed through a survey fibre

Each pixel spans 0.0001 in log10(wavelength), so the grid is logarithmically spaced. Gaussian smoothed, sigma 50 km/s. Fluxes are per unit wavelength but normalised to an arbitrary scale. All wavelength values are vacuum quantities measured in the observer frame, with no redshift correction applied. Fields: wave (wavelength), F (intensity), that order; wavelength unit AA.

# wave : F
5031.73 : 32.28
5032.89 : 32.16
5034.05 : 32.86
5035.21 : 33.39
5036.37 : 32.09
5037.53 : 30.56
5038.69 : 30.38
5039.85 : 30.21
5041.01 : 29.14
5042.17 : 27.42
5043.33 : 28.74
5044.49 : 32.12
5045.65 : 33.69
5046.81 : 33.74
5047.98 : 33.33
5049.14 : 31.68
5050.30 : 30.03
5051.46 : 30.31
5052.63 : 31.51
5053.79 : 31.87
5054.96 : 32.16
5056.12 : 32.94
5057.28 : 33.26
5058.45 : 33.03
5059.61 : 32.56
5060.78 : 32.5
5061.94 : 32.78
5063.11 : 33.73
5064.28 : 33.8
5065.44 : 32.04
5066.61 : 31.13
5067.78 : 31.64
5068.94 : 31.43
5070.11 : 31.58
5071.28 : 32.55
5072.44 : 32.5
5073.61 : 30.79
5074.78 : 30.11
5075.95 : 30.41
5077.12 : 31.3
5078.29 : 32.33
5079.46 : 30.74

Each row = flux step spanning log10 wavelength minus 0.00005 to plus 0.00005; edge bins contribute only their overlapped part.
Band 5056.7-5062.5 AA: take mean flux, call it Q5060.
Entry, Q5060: 32.8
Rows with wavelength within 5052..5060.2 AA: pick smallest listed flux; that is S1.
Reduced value 31.51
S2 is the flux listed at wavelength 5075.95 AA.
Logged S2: 30.41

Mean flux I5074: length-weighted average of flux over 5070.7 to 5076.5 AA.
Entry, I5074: 31.3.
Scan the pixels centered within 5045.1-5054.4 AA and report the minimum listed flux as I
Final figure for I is 30.03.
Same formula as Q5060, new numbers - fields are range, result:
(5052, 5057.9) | 32.3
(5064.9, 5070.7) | 31.5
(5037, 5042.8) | 29.5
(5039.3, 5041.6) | 29.7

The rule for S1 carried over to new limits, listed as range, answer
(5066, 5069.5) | 31.13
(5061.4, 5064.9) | 32.78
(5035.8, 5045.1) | 27.42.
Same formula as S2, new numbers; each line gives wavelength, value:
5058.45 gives 33.03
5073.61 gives 30.79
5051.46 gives 30.31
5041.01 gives 29.14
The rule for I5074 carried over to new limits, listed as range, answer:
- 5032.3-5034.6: 32.5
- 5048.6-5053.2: 30.9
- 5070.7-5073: 32.6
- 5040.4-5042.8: 28.3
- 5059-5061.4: 32.6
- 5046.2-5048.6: 33.5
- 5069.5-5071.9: 32.1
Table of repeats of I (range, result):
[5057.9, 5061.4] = 32.5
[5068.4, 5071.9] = 31.43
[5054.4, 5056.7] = 32.16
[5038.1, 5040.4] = 30.21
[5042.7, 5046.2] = 28.74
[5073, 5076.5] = 30.11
